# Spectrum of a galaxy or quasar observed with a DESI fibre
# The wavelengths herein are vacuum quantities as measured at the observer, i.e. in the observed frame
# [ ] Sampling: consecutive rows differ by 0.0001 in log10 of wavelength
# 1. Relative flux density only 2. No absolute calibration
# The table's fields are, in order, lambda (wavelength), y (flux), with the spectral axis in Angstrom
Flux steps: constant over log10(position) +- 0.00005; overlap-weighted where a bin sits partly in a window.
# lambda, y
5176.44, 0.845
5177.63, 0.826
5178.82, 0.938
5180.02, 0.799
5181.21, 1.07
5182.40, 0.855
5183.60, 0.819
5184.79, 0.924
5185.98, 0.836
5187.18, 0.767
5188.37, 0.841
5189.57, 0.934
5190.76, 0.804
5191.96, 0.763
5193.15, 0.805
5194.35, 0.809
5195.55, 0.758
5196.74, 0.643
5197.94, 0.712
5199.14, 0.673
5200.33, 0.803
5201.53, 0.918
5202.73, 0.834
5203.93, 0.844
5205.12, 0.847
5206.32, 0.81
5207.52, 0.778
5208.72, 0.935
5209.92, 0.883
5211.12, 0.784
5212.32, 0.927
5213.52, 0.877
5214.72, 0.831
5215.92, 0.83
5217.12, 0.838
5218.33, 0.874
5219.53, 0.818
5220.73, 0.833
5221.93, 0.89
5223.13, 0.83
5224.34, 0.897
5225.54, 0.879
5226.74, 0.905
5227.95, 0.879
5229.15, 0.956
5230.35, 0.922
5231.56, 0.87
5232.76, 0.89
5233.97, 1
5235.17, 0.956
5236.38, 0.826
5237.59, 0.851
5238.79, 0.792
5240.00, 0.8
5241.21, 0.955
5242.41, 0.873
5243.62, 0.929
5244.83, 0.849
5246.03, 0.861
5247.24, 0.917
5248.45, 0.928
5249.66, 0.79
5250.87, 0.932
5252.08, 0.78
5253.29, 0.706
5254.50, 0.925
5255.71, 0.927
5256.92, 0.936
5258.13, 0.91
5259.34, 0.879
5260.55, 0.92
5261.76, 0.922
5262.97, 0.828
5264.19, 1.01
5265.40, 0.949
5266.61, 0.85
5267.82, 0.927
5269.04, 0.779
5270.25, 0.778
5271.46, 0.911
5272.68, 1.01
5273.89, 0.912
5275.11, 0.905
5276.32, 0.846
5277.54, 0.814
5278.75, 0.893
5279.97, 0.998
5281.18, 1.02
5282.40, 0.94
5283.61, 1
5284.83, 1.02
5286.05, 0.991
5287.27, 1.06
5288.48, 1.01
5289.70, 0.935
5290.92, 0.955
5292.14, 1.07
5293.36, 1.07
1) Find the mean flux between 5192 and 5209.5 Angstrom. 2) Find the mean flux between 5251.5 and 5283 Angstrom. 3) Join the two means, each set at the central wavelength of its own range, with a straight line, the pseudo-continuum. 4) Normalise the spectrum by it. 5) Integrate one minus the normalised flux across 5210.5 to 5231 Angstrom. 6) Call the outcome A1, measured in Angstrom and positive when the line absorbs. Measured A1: -1.0 Angstrom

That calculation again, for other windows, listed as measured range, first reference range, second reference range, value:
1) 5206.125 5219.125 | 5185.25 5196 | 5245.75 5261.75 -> -0.2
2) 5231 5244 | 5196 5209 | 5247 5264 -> -0.5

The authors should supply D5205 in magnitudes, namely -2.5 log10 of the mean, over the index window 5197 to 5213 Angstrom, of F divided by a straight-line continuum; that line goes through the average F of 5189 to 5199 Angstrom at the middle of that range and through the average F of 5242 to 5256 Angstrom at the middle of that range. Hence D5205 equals -0.042 mag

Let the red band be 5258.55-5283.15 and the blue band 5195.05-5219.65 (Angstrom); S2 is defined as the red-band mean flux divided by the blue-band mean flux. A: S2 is 1.10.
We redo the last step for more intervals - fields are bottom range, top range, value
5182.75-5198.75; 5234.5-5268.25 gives 1.10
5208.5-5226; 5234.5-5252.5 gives 1.01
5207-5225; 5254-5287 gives 1.08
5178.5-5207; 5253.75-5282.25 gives 1.10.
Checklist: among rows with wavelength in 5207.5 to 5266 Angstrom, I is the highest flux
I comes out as 1.01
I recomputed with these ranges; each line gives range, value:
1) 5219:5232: 0.956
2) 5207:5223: 0.935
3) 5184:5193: 0.934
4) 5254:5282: 1.02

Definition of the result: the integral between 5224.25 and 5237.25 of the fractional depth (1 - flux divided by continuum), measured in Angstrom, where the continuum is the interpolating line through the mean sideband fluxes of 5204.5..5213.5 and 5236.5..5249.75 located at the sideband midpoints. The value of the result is -0.6 Angstrom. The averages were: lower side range 0.854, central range 0.906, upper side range 0.869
